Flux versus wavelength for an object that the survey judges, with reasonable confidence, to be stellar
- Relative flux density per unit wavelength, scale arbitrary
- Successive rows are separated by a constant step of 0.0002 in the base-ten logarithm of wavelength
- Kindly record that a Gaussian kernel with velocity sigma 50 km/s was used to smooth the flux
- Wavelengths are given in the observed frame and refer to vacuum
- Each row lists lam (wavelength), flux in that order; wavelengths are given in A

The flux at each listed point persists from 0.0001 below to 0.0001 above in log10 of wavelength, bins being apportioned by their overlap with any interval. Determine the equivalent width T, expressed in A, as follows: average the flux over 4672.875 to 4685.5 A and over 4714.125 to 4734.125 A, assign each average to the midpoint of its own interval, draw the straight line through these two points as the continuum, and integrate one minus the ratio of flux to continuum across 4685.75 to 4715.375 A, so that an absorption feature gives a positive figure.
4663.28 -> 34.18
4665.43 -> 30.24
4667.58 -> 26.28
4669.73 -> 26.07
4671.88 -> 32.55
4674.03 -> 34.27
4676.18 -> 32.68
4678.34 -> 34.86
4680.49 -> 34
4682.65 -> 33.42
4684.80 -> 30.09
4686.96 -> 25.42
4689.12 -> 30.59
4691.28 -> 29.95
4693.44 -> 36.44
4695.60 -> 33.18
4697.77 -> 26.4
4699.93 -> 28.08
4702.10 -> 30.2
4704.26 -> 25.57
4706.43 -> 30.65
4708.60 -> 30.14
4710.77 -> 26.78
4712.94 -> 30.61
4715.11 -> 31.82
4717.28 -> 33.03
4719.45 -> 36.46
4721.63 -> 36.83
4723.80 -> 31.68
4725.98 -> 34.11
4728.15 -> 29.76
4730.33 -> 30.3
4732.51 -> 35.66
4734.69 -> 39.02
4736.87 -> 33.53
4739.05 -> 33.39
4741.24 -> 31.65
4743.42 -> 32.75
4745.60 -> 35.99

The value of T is 3.3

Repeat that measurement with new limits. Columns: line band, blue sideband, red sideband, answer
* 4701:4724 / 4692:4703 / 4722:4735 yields 0.6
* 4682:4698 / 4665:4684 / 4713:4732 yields 0.6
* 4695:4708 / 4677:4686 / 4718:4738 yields 1.8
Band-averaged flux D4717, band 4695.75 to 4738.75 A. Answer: 31.7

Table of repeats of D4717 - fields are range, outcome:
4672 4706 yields 31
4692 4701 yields 31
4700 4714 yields 28.9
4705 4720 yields 31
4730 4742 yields 34.2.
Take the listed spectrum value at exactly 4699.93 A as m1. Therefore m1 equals 28.08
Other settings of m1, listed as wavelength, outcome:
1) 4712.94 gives 30.61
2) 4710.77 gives 26.78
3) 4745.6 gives 35.99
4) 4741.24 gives 31.65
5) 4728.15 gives 29.76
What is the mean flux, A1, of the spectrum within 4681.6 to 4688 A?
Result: 29.7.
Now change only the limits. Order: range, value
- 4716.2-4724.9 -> 34.5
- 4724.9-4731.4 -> 31.4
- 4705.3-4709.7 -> 30.3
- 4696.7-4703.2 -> 28.2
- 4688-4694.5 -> 32.3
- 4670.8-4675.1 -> 33.4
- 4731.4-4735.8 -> 37.3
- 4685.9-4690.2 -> 28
